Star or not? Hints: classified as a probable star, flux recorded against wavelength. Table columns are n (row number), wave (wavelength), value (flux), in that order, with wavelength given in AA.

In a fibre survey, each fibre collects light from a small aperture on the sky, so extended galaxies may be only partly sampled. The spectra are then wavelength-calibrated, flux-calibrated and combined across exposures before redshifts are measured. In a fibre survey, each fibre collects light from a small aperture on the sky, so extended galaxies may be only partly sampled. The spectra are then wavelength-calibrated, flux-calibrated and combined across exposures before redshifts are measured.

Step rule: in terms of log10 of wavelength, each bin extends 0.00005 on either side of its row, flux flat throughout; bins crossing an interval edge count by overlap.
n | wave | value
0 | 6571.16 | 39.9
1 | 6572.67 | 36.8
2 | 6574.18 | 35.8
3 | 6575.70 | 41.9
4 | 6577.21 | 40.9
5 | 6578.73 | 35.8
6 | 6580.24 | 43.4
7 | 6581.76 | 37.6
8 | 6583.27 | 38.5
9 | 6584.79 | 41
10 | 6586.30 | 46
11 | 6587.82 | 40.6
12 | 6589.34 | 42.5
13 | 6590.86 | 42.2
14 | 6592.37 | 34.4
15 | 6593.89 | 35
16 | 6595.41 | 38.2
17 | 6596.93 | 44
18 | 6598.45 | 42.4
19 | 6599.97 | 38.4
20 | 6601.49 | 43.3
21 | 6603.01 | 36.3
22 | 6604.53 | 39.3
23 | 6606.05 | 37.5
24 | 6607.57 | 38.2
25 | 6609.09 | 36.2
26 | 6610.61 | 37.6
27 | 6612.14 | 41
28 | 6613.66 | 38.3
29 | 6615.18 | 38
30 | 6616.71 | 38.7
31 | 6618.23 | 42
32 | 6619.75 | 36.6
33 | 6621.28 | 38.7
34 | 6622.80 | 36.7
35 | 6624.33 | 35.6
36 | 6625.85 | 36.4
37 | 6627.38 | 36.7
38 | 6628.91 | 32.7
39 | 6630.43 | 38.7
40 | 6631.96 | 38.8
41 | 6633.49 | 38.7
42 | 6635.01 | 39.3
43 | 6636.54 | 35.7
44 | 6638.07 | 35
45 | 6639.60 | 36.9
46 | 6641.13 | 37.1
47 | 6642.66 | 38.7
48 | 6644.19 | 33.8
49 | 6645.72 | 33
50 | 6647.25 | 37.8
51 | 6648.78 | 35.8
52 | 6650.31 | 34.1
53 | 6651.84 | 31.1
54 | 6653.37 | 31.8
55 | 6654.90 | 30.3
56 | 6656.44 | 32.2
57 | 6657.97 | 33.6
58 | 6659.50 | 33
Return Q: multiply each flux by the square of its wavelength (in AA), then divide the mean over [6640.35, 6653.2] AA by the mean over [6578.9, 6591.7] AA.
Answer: 0.9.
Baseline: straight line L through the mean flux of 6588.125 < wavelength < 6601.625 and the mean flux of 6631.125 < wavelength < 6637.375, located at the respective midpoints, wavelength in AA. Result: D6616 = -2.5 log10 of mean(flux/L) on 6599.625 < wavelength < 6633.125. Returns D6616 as 0.03 mag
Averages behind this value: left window 39.9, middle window 38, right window 38.1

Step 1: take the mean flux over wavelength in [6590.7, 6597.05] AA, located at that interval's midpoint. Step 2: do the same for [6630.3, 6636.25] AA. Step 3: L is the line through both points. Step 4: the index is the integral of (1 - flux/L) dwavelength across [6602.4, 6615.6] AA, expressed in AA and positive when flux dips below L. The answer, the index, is 0.0 AA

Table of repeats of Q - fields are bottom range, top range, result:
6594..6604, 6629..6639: 0.94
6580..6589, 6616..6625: 0.94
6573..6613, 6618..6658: 0.92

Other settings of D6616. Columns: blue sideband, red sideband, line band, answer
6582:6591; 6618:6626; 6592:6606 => 0.03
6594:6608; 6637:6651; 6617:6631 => 0.01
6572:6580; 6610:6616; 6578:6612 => -0.02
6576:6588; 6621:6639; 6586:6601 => -0.02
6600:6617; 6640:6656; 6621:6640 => -0.02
